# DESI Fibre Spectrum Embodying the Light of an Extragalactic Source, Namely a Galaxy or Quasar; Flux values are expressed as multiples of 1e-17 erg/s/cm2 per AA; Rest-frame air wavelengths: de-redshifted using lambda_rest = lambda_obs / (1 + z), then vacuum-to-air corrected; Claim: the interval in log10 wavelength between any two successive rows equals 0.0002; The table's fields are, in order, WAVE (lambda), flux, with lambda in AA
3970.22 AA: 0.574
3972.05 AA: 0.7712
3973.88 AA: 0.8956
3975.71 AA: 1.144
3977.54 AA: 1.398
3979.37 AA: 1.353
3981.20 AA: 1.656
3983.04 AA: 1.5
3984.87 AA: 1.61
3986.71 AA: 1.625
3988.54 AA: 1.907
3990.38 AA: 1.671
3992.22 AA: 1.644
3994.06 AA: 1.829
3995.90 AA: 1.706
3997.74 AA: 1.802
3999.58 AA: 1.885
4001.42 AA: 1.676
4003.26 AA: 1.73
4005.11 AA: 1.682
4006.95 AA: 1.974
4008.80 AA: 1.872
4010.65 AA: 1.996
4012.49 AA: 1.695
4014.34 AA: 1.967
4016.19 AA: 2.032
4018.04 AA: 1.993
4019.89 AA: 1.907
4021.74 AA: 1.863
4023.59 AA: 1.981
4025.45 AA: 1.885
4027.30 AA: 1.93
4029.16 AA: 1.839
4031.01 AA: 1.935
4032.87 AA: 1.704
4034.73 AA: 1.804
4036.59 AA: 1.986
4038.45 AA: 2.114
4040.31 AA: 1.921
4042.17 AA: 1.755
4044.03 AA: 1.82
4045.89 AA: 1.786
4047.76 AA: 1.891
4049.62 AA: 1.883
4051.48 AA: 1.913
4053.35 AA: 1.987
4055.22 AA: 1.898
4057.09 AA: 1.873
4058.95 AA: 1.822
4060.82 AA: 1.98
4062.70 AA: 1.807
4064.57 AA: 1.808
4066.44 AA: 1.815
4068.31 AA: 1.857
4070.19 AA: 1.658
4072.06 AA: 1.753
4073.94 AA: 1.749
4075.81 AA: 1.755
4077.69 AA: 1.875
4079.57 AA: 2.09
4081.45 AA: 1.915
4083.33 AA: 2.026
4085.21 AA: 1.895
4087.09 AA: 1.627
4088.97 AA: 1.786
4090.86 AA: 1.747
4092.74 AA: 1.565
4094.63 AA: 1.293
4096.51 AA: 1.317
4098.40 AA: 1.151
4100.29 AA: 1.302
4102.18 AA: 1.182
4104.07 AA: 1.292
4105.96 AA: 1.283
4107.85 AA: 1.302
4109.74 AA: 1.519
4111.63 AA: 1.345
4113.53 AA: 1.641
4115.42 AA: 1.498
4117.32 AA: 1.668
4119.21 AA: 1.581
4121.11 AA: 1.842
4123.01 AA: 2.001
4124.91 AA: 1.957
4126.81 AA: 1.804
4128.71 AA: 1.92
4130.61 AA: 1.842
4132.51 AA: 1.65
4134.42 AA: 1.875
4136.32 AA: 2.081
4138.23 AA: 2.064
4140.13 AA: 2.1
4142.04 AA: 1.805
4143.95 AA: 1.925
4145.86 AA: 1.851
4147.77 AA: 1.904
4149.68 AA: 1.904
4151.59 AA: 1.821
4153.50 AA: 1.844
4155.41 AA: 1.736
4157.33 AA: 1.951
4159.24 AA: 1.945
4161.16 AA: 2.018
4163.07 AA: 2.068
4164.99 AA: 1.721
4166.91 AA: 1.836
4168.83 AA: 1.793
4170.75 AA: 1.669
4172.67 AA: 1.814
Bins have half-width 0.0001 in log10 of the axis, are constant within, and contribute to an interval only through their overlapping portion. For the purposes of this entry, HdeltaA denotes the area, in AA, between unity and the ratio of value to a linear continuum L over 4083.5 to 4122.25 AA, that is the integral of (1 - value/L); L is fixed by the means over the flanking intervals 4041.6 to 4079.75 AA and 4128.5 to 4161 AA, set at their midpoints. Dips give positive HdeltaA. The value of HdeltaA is 7.6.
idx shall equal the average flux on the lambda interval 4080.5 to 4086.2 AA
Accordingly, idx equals 1.94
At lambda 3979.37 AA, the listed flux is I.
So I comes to 1.353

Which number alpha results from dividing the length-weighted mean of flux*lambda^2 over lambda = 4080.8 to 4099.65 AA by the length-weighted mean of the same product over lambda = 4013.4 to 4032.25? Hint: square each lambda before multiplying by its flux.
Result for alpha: 0.87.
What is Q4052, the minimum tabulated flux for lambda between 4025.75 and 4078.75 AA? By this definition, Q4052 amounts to 1.658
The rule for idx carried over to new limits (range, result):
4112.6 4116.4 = 1.57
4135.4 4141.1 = 2.08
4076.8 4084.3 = 1.98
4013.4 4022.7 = 1.95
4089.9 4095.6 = 1.53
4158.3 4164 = 2.01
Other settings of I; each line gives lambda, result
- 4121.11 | 1.842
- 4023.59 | 1.981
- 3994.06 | 1.829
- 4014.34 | 1.967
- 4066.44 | 1.815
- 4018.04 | 1.993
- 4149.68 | 1.904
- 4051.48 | 1.913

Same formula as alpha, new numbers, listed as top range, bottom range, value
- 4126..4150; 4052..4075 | 1.08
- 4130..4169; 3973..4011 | 1.25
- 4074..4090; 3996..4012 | 1.07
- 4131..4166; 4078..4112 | 1.27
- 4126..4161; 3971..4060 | 1.14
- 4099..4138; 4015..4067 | 0.90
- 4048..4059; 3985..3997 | 1.14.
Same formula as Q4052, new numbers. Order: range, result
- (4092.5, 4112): 1.151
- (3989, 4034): 1.644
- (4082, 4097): 1.293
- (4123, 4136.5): 1.65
